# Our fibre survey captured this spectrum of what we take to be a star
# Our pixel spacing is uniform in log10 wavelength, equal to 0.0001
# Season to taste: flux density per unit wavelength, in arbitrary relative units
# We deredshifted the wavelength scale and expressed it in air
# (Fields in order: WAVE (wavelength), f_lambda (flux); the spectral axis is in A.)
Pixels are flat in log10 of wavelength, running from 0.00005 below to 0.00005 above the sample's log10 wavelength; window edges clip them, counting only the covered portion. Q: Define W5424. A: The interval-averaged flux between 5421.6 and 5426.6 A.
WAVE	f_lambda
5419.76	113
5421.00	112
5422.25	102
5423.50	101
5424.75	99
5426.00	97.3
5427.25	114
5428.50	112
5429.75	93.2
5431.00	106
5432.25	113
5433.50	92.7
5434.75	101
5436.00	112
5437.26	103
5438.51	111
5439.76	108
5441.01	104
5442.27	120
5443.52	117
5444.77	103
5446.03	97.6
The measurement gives 99.8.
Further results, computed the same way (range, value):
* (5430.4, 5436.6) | 105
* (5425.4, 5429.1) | 108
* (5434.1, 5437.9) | 105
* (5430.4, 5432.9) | 109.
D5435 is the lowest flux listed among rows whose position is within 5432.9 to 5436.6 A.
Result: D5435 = 92.7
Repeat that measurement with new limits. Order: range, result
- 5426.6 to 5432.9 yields 93.2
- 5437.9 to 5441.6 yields 104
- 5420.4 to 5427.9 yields 97.3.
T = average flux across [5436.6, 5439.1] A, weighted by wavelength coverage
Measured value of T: 107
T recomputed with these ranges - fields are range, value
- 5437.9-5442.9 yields 111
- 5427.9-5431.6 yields 104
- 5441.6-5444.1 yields 118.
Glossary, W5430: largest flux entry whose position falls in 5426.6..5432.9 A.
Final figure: 114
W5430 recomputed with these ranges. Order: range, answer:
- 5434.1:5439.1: 112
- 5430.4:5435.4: 113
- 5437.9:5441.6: 111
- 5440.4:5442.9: 120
